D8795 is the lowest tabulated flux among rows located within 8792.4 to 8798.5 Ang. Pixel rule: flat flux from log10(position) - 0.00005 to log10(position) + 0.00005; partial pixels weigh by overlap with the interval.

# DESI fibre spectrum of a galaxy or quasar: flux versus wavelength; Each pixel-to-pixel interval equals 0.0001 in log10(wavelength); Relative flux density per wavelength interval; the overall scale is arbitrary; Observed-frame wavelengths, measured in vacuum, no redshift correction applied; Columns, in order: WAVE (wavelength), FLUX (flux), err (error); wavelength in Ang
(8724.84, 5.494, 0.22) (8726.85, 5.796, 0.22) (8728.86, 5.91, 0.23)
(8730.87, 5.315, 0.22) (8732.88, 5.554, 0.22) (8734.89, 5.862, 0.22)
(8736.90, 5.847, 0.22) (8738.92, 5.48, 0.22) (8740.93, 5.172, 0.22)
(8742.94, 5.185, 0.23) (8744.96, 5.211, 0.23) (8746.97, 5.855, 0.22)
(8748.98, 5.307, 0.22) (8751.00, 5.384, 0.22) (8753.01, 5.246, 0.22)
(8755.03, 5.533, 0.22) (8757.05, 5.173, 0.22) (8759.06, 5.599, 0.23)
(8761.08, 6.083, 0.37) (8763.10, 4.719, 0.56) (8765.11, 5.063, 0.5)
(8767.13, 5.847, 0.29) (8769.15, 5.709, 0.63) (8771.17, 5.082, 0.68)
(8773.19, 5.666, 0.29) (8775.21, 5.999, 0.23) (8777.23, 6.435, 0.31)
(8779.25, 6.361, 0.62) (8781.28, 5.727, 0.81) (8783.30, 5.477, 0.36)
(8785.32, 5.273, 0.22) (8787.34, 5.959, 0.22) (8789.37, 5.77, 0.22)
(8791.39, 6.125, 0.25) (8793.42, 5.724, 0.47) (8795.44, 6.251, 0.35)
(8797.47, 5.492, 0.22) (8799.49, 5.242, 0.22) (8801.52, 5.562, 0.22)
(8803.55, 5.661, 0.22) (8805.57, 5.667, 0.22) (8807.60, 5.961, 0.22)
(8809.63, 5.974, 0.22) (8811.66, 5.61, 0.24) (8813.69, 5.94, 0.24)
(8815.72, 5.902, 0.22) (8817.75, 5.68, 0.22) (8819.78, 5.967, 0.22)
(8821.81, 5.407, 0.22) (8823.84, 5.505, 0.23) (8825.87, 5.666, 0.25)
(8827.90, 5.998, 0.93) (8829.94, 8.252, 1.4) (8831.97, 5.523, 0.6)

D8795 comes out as 5.492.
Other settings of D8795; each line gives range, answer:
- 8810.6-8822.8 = 5.407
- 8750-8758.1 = 5.173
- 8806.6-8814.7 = 5.61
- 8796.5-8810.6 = 5.242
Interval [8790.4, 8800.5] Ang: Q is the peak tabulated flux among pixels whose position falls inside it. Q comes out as 6.251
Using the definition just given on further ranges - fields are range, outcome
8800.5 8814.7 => 5.974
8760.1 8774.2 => 6.083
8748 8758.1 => 5.533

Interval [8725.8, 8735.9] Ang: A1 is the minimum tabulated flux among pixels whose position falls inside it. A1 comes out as 5.315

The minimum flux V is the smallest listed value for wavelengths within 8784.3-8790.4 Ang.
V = 5.273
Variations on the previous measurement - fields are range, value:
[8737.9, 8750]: 5.172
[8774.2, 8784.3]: 5.477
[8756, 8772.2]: 4.719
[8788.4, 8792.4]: 5.77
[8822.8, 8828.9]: 5.505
